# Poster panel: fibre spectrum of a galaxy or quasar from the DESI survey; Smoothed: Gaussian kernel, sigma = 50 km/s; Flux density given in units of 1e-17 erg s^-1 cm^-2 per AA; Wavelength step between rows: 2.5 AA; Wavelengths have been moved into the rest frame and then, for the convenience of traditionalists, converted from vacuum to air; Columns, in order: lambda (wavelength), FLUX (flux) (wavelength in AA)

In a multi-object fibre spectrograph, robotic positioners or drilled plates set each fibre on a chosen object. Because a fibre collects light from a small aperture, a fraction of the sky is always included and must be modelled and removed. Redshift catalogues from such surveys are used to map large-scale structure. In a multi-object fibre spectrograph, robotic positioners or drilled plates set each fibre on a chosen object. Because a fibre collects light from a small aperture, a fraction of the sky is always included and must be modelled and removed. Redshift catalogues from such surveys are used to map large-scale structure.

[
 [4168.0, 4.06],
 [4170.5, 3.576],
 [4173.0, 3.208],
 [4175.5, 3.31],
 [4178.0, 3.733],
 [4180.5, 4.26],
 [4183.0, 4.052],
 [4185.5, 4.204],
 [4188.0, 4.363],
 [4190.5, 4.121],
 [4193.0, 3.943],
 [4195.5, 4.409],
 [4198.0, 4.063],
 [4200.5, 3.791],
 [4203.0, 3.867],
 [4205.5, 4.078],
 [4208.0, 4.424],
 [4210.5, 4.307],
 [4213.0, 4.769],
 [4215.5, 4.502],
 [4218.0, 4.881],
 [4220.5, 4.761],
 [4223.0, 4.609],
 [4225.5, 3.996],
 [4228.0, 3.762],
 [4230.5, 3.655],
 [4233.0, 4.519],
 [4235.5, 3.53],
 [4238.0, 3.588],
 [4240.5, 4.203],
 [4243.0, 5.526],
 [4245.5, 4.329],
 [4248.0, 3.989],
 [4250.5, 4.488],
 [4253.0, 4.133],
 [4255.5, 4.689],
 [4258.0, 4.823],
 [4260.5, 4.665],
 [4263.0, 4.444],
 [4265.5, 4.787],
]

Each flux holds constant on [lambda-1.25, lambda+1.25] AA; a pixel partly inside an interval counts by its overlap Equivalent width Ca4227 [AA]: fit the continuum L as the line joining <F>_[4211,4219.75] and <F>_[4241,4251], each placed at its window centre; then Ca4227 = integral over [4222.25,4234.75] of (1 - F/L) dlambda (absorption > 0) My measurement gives 1.53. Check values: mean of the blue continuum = 4.68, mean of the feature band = 4.07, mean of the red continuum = 4.56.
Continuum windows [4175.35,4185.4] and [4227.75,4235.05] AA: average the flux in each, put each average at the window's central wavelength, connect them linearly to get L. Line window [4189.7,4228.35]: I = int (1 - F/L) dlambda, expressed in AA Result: -3.24 AA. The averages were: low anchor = 3.94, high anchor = 3.96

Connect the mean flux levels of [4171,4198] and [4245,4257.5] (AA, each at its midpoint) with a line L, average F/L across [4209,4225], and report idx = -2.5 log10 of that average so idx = -0.11 mag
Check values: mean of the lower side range 3.95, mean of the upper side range 4.36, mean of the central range 4.6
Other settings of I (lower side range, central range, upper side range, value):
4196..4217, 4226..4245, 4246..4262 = 1.12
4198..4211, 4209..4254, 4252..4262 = 0.24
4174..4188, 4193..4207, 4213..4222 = 0.97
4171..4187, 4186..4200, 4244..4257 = -0.92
